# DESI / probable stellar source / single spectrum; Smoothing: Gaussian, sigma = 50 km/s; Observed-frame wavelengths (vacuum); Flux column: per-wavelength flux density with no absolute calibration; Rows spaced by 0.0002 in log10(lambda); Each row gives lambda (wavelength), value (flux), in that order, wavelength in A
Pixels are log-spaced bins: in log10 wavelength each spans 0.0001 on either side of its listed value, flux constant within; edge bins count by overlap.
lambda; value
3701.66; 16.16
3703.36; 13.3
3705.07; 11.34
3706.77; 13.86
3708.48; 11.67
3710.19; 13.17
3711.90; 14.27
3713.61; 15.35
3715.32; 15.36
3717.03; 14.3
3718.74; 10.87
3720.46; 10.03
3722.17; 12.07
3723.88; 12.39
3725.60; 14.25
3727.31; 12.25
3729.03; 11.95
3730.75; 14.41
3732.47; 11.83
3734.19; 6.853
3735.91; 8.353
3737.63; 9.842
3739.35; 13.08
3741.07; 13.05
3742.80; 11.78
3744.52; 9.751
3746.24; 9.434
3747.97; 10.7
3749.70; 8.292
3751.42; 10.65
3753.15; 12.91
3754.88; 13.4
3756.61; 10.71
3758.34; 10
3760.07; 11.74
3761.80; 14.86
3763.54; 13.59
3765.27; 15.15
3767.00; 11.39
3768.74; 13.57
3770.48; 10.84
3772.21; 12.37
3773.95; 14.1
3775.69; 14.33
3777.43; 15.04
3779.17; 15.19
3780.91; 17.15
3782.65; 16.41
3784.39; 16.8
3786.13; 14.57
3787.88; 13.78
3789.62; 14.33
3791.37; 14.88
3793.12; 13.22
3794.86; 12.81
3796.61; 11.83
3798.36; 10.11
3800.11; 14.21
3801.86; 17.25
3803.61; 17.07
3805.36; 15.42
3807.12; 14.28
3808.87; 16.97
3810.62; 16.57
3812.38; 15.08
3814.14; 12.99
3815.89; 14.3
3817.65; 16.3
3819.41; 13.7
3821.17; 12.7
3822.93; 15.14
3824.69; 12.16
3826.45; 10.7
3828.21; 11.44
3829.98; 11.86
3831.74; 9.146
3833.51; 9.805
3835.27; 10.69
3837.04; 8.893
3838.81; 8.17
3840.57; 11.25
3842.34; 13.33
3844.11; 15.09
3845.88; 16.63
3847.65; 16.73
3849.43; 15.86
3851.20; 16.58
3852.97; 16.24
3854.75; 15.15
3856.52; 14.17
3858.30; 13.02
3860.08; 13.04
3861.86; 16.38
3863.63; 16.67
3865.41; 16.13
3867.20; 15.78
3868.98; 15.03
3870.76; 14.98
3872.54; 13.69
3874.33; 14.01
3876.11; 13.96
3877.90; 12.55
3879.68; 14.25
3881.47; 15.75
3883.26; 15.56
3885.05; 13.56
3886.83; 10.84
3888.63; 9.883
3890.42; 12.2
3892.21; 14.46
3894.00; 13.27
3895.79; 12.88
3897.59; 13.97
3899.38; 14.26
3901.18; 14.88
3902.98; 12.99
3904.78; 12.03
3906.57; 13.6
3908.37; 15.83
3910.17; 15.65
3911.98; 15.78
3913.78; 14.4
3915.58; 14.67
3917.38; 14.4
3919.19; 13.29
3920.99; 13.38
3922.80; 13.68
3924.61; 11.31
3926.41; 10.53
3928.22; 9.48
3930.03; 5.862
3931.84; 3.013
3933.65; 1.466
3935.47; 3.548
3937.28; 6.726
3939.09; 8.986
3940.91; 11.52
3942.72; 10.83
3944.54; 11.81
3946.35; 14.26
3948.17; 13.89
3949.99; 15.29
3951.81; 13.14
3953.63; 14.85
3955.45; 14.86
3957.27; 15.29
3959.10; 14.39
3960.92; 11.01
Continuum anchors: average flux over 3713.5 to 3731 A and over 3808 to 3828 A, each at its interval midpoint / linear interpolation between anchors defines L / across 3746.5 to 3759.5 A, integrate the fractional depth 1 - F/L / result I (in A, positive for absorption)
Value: 2.33 A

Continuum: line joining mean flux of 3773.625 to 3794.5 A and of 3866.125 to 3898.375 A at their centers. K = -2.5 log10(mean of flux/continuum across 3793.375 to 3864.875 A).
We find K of 0.05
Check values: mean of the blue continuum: 15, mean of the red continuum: 13.7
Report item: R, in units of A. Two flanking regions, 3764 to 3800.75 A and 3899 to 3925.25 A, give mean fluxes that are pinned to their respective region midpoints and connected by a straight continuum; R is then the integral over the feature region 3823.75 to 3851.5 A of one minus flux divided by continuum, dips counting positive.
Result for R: 3.26 A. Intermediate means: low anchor 13.9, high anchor 14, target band 12.3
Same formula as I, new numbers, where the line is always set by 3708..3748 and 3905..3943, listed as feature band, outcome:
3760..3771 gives -1.32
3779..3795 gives -4.60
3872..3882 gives -2.56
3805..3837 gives -4.67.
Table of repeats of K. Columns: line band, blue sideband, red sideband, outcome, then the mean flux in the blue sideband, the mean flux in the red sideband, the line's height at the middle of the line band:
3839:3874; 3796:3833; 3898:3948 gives -0.16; 13.7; 11.5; 12.9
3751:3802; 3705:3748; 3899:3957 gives -0.13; 12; 11.9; 12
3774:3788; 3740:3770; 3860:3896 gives -0.25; 11.8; 14.1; 12.3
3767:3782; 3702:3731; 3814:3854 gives -0.07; 13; 13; 13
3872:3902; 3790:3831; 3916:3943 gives -0.23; 13.9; 9.26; 10.9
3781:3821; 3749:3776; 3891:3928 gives -0.16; 12.4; 13.7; 12.7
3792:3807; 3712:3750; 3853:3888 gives -0.08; 11.7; 14.5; 13.1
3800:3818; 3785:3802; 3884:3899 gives -0.16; 13.6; 12.7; 13.5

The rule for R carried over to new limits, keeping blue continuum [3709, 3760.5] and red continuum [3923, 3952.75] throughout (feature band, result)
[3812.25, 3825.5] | -3.8 A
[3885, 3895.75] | -2.4 A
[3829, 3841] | 0.8 A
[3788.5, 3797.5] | -1.8 A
